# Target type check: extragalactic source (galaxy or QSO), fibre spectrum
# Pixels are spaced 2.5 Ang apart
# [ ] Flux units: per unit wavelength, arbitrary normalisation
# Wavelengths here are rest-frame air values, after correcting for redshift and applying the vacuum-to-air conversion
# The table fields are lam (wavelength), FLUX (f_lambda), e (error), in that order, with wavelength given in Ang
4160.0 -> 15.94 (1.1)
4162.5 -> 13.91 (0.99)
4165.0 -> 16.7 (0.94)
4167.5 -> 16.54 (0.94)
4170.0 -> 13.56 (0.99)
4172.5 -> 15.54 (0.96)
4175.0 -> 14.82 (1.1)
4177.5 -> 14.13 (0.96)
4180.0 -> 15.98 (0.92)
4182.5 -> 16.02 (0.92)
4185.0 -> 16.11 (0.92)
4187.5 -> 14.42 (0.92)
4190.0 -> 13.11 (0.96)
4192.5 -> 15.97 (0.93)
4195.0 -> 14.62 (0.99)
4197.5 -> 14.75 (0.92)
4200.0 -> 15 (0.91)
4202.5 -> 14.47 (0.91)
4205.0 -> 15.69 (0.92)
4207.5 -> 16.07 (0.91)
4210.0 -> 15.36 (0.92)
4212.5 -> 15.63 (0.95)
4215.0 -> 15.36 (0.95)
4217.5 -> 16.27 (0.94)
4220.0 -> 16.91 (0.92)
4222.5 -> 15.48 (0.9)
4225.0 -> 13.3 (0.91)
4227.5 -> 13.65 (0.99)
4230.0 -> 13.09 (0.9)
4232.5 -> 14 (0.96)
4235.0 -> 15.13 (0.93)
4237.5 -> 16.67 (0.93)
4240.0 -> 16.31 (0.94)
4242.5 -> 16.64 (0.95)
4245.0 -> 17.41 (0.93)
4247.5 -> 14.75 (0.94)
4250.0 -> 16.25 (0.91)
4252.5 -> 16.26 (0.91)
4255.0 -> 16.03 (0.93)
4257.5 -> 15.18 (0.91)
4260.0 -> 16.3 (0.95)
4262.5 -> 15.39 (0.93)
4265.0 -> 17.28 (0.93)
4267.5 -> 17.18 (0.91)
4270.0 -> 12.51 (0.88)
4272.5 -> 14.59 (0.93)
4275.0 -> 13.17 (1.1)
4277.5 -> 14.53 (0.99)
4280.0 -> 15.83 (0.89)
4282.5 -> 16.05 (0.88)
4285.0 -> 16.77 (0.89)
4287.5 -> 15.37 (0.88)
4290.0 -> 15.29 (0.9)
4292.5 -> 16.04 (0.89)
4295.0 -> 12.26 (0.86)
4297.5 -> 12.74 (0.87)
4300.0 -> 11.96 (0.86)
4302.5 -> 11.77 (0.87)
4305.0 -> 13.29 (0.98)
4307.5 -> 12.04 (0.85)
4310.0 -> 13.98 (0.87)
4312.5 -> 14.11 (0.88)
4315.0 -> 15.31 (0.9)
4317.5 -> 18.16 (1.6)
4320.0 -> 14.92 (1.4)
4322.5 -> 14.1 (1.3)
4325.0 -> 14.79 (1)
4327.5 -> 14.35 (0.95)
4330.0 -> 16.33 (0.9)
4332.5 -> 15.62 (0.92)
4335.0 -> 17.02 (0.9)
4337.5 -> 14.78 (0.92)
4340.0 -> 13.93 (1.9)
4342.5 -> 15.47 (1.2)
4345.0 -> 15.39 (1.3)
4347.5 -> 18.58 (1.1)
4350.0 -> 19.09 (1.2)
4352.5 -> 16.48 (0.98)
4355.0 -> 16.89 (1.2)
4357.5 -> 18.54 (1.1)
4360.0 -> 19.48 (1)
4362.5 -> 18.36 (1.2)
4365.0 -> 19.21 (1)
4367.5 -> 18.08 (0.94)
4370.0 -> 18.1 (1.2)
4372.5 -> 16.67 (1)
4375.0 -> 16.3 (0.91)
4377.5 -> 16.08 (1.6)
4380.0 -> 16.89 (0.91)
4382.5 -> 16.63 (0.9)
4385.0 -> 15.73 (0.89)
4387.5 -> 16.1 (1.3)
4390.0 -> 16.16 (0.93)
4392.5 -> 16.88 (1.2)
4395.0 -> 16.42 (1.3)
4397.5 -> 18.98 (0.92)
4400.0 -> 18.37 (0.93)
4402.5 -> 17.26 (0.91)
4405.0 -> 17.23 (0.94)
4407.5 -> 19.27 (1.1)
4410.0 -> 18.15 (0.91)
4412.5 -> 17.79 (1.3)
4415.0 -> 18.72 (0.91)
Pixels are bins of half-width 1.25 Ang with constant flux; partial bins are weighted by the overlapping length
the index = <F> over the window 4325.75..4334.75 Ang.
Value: 15.6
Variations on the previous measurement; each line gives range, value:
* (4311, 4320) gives 15.7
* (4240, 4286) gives 15.7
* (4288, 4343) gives 14.5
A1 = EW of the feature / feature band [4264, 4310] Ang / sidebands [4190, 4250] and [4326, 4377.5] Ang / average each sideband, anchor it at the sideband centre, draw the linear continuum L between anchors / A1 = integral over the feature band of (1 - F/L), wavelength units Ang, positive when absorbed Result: 5.0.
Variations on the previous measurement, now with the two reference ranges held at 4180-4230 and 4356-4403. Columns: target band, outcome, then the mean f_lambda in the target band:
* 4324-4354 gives 1.53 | 16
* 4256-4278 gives 1.07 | 15.2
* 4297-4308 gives 2.71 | 12.4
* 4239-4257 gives -0.58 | 16.2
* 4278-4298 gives 1.34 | 15.1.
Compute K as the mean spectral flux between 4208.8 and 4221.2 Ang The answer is 15.9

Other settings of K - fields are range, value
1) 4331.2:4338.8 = 15.8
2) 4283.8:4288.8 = 16.1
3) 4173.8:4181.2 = 15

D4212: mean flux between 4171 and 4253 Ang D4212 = 15.3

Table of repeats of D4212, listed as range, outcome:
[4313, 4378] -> 16.6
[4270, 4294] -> 15.1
